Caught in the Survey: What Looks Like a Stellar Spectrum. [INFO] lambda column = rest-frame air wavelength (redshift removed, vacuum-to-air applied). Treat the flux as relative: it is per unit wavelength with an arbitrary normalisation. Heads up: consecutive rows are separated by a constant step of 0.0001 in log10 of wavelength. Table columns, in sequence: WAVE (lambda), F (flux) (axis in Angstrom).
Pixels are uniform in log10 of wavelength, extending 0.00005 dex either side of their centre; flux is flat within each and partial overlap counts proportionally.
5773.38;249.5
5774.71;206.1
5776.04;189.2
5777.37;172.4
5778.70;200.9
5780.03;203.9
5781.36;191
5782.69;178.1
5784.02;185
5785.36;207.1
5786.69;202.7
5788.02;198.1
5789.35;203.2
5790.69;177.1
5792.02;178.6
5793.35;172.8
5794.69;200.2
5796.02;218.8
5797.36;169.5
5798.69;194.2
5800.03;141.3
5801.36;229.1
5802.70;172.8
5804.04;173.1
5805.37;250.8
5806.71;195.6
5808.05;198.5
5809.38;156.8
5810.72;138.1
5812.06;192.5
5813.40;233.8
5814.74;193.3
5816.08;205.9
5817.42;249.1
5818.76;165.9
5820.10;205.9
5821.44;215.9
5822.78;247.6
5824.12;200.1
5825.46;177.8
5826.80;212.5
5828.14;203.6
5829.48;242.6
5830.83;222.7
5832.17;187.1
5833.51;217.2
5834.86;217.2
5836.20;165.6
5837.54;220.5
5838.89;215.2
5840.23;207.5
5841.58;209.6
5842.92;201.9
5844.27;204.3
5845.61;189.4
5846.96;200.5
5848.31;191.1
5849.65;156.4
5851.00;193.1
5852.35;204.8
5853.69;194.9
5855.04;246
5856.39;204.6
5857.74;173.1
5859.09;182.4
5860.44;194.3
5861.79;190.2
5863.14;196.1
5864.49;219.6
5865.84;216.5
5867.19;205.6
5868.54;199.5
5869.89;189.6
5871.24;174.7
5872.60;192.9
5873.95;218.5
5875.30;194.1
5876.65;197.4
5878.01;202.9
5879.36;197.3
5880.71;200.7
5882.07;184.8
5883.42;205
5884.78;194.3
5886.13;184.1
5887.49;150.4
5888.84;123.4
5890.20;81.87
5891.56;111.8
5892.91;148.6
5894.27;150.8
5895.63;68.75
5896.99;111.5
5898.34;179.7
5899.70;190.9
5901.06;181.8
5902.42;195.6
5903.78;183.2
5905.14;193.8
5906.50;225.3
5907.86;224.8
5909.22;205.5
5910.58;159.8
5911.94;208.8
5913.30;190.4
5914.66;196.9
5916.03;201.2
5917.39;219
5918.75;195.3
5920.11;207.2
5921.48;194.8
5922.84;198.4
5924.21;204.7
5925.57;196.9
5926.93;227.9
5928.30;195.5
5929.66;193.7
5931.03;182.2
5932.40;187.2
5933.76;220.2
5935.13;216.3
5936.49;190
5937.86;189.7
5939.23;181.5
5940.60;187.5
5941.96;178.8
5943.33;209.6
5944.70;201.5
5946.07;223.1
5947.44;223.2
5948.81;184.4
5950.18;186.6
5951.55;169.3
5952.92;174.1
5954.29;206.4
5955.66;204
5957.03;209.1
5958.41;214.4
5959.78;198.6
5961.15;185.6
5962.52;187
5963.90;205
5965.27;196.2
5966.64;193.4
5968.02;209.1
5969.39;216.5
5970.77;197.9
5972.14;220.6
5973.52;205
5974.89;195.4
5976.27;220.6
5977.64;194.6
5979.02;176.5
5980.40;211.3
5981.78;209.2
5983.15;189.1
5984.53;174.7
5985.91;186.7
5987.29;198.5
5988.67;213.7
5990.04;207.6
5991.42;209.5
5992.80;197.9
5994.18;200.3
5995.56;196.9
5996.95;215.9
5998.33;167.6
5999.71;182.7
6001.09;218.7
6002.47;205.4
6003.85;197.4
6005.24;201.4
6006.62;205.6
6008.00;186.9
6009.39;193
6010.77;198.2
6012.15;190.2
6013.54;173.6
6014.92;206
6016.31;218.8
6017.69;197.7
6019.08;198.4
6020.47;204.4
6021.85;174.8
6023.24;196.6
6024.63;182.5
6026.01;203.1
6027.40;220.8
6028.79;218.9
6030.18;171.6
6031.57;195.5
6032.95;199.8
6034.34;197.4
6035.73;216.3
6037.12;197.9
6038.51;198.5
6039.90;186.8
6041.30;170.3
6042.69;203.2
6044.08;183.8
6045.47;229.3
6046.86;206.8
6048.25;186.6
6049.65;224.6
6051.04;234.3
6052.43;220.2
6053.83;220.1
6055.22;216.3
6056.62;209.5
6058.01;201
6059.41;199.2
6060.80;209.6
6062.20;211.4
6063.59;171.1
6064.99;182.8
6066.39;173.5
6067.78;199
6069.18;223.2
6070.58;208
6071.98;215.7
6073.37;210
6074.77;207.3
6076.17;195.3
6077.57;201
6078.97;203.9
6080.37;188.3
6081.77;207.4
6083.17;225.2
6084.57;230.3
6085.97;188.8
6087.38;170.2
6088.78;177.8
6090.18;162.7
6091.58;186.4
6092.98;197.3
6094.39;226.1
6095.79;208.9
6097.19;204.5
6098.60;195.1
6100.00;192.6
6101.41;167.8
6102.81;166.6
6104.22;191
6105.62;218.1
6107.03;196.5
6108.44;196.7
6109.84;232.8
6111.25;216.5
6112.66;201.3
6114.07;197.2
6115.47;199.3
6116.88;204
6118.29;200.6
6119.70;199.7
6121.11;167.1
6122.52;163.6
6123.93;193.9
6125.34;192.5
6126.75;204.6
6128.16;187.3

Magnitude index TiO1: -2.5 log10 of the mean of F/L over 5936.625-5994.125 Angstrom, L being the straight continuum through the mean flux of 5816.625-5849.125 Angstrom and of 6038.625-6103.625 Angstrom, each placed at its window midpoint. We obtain 0.02 mag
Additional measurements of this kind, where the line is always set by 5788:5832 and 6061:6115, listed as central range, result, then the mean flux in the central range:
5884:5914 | 0.19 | 167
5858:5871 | 0.00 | 198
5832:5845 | -0.04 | 205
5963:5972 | -0.03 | 204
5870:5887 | 0.02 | 195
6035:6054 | -0.04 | 205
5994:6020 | 0.01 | 198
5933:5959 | 0.00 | 198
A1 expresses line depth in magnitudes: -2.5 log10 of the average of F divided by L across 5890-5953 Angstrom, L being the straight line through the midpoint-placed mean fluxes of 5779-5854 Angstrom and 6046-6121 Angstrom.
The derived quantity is 0.07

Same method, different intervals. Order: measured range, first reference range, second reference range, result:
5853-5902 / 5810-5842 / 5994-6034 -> 0.14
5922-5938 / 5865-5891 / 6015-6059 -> -0.06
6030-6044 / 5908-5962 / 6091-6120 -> 0.03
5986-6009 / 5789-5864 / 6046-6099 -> 0.01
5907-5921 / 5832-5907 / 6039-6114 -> -0.07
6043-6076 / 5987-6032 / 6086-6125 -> -0.05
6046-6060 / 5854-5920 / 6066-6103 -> -0.09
